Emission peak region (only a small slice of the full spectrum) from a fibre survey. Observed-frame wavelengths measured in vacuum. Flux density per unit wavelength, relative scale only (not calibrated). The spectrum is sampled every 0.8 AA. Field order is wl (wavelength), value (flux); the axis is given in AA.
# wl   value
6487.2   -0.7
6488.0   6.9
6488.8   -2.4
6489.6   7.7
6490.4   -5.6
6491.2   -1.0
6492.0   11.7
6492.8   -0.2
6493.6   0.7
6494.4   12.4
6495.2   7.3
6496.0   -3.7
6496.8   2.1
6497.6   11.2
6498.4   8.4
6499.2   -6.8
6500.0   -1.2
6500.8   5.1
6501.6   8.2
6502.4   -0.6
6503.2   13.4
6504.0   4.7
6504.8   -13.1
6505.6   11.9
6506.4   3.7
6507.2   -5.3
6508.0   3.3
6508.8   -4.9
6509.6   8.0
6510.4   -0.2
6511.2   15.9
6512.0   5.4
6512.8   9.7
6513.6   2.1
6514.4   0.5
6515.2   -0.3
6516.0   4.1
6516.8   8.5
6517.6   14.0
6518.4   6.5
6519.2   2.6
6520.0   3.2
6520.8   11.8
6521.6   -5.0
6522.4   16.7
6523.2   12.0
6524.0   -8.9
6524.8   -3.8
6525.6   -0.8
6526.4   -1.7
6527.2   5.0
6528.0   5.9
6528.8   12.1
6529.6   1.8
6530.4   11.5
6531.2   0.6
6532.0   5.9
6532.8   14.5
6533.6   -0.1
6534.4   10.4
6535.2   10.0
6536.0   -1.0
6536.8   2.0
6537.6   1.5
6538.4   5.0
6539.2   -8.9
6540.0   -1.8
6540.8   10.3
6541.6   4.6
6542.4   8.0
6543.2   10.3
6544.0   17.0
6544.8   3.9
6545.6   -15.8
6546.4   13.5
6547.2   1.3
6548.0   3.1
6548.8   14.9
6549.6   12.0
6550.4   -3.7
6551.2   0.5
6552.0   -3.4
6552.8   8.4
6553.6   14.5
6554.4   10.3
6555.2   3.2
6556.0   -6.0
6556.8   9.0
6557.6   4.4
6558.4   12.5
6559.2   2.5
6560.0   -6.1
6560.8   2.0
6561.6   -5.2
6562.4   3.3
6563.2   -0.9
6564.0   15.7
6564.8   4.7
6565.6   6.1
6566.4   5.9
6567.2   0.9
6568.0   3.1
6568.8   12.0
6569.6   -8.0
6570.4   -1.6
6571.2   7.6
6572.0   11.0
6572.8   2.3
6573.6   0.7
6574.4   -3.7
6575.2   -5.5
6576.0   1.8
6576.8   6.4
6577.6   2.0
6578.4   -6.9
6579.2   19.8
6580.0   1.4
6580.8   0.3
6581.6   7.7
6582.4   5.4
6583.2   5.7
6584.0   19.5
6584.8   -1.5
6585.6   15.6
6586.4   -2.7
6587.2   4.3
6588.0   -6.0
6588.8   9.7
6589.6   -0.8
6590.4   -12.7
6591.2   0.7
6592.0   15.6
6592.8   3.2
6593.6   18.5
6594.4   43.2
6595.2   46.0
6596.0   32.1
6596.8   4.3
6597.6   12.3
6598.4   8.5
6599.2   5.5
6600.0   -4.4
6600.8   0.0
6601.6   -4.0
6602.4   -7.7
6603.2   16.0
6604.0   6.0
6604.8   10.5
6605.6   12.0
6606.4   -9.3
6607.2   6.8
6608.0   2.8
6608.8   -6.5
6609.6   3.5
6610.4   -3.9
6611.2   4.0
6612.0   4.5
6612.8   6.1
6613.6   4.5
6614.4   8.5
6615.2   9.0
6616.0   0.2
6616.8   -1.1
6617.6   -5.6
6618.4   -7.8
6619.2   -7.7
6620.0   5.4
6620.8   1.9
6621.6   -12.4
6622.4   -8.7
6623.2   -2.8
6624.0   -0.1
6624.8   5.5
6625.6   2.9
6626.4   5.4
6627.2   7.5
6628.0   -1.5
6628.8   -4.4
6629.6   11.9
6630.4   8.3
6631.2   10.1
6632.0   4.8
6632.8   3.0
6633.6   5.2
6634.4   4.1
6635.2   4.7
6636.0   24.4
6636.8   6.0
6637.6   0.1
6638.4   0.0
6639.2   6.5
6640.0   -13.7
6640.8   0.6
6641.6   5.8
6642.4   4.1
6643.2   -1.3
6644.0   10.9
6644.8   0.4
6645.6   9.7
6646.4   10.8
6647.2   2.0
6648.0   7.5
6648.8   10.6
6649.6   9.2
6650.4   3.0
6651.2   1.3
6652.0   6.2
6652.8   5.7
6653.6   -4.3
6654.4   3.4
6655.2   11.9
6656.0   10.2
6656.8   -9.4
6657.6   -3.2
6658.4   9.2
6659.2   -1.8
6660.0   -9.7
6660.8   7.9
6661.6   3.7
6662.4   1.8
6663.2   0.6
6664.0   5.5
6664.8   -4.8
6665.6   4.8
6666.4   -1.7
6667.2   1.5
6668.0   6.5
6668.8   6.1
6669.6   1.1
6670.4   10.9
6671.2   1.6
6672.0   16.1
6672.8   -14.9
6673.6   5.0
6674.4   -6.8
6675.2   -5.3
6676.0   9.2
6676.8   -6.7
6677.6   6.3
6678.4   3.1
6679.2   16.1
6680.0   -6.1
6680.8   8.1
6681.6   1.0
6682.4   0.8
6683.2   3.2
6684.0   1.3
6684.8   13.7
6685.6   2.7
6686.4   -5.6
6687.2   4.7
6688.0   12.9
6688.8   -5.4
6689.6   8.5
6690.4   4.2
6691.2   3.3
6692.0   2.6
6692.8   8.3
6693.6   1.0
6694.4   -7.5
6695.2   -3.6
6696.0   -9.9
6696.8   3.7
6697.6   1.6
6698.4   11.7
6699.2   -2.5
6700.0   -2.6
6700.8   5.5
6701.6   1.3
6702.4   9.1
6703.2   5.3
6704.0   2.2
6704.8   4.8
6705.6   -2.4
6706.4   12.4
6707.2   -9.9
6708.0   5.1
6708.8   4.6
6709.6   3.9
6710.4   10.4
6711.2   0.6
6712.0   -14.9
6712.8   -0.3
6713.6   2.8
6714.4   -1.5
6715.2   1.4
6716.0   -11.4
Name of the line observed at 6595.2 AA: H-beta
